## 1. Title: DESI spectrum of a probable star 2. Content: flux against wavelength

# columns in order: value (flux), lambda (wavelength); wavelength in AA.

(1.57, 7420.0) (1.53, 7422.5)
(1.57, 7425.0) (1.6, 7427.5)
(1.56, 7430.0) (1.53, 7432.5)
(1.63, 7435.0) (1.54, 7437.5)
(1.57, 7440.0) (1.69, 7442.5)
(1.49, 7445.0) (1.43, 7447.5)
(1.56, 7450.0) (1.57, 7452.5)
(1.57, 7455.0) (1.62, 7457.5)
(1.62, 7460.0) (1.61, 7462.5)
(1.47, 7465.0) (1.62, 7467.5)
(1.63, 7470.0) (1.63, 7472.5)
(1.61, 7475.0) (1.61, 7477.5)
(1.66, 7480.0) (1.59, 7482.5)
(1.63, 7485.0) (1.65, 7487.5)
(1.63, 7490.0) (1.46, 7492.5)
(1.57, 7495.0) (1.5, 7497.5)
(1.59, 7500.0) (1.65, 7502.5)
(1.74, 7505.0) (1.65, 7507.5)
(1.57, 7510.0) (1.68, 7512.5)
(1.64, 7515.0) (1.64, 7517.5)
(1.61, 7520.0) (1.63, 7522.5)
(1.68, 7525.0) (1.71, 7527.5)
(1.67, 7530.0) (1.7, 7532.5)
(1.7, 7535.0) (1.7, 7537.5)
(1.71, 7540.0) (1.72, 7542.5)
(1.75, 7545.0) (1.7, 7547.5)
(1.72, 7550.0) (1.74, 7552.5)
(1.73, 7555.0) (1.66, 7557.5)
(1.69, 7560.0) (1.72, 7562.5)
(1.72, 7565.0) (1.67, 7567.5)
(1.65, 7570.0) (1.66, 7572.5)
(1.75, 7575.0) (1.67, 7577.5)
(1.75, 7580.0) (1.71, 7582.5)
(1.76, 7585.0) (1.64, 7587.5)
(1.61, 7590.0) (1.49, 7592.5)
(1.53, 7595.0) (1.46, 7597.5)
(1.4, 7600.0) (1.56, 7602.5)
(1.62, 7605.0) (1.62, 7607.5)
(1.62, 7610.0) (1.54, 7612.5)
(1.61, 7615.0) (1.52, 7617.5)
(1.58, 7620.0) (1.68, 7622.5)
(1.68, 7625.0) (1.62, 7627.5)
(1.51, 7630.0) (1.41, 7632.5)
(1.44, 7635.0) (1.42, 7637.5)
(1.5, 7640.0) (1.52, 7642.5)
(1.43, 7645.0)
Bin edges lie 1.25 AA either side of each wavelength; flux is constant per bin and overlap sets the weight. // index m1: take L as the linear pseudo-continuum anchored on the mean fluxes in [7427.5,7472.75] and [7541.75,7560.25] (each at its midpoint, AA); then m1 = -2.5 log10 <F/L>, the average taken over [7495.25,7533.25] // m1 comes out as 0.01 mag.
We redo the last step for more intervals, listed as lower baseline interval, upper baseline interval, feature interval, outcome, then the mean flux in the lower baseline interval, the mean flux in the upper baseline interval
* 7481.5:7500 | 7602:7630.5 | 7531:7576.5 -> -0.08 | 1.58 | 1.6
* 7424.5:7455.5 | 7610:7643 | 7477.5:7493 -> -0.04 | 1.56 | 1.54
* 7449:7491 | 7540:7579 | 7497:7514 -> 0.01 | 1.6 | 1.7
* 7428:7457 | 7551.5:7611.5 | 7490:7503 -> 0.03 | 1.56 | 1.64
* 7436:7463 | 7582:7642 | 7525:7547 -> -0.09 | 1.57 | 1.56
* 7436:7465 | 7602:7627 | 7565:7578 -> -0.06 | 1.57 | 1.6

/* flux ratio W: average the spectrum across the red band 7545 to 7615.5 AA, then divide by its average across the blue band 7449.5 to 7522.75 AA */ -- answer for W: 1.02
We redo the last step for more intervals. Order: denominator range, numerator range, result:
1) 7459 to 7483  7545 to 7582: 1.06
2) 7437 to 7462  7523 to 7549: 1.09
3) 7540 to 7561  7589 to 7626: 0.91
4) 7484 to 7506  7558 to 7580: 1.06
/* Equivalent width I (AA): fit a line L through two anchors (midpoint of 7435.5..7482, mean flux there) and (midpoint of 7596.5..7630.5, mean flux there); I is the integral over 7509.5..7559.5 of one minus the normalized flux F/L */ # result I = -3.33 AA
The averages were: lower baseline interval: 1.58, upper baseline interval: 1.58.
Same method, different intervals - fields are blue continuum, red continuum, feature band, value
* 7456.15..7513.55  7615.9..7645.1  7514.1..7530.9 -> -0.7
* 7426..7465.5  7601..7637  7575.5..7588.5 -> -1.2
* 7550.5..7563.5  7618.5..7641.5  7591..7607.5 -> 0.9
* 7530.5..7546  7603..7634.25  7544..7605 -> -0.1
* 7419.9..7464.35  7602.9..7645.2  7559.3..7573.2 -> -1.2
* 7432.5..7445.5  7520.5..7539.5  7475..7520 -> 0.9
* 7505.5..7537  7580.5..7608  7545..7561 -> -0.8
